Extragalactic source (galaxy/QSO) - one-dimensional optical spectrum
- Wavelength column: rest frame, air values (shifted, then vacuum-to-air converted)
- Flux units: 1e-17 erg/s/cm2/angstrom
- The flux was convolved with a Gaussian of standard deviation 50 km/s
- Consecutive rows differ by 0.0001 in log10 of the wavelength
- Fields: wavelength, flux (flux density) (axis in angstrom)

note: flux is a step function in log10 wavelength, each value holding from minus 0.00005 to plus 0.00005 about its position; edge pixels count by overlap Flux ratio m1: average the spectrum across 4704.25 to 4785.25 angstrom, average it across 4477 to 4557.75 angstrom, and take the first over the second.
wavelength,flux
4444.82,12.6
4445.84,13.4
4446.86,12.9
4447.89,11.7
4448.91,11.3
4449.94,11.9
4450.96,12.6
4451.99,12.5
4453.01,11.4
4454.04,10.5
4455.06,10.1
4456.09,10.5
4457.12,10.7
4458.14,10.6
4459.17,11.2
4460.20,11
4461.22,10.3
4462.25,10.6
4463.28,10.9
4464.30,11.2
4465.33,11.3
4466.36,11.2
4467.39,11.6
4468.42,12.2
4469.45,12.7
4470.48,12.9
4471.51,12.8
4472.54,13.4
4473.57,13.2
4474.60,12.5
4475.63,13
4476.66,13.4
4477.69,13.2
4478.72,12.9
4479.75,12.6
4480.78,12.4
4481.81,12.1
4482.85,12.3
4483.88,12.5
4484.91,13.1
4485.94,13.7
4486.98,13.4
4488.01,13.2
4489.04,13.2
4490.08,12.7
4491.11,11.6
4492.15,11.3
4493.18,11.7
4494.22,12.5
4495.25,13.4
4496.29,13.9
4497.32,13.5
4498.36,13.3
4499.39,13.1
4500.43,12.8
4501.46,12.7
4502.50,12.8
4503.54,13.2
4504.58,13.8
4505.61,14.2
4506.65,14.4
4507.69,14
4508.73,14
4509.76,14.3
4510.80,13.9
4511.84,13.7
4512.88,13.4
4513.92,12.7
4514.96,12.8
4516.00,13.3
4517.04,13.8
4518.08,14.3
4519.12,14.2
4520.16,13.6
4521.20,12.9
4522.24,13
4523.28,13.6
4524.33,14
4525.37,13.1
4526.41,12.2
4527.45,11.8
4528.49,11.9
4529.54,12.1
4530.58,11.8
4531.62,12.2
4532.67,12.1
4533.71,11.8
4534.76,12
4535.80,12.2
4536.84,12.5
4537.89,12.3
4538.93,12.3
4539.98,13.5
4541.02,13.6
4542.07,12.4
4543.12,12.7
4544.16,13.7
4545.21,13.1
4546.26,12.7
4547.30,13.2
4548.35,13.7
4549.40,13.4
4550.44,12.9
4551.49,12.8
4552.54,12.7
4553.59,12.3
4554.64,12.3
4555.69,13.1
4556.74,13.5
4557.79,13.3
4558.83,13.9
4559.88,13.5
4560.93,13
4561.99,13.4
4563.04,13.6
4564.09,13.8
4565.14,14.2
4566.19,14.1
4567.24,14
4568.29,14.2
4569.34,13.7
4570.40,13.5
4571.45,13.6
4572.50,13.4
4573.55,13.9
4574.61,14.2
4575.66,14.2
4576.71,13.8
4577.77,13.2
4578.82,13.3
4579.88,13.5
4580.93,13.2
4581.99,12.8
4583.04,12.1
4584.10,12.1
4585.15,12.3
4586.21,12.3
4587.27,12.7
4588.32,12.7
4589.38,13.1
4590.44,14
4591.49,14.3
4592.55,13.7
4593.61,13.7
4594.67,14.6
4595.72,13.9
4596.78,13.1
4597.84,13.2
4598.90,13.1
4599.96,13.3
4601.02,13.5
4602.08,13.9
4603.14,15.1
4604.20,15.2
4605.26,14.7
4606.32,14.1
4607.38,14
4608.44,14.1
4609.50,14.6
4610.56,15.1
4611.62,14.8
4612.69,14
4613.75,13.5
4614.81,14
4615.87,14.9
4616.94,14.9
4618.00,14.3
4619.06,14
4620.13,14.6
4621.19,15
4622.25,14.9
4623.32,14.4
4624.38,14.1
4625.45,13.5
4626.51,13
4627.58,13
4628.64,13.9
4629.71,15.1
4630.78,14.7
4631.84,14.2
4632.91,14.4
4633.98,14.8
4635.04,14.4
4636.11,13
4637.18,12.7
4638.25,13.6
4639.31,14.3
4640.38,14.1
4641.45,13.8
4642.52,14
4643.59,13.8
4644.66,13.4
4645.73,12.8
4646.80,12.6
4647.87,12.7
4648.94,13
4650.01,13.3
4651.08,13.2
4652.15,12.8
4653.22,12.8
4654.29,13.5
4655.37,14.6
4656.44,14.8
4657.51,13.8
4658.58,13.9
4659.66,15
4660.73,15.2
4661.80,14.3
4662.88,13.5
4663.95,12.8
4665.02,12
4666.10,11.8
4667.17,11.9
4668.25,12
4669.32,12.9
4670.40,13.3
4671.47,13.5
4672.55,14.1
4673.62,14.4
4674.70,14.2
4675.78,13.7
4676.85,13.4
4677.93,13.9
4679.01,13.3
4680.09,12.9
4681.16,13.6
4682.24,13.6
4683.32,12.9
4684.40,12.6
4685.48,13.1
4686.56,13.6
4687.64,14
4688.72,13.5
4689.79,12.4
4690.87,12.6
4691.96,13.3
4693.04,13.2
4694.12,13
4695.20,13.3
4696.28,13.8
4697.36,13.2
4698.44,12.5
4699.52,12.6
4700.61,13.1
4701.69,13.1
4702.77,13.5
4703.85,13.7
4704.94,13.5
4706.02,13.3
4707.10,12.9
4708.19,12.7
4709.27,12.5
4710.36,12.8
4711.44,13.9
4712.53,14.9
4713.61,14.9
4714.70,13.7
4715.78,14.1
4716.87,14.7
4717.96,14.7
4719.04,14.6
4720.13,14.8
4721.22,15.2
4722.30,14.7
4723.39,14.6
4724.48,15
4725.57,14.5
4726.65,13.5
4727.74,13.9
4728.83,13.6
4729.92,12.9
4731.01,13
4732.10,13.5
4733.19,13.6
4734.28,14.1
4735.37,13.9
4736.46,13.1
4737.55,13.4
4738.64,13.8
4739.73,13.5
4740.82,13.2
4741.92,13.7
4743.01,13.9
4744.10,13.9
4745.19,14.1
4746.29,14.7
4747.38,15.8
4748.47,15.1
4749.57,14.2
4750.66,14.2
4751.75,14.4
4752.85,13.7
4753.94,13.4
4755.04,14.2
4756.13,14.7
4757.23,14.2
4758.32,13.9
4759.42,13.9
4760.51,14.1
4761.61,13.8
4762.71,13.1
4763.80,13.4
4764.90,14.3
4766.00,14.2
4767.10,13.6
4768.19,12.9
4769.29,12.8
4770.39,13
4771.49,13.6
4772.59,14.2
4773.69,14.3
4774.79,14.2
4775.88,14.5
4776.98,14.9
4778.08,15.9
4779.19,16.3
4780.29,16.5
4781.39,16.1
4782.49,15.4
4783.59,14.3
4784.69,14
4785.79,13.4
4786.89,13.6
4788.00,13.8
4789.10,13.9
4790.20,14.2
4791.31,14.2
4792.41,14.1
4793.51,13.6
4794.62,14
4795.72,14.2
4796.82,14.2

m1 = 1.09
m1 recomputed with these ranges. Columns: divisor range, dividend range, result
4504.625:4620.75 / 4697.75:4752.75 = 1.03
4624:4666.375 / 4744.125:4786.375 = 1.05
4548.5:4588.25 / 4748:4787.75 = 1.07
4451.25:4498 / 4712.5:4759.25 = 1.16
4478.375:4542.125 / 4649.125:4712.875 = 1.03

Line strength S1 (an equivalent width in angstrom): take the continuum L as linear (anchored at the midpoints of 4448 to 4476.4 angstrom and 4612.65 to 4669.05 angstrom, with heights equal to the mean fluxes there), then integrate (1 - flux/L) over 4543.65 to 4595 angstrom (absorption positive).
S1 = -1.8 angstrom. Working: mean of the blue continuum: 11.7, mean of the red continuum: 13.7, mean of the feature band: 13.3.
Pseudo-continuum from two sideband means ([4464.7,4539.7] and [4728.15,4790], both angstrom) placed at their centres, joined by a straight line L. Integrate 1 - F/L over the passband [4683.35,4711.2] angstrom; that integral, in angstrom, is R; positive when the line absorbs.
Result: 1.3 angstrom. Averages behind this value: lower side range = 12.9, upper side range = 14.1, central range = 13.1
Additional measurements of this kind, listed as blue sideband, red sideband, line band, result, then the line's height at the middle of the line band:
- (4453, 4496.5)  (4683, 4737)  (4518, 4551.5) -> -0.9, 12.5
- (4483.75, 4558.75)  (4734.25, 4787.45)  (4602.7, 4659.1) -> -1.9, 13.5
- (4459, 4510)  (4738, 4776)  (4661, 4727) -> 0.7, 13.7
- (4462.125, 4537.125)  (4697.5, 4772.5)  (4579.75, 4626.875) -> -2.0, 13.3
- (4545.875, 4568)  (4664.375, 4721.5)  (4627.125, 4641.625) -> -0.7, 13.4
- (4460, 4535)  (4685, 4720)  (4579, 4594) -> 0.1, 13.1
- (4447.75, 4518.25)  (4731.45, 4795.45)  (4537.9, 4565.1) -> -0.5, 12.9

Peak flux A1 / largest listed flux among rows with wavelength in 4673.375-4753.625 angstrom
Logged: 15.8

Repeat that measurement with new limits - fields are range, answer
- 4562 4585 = 14.2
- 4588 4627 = 15.2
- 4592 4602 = 14.6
